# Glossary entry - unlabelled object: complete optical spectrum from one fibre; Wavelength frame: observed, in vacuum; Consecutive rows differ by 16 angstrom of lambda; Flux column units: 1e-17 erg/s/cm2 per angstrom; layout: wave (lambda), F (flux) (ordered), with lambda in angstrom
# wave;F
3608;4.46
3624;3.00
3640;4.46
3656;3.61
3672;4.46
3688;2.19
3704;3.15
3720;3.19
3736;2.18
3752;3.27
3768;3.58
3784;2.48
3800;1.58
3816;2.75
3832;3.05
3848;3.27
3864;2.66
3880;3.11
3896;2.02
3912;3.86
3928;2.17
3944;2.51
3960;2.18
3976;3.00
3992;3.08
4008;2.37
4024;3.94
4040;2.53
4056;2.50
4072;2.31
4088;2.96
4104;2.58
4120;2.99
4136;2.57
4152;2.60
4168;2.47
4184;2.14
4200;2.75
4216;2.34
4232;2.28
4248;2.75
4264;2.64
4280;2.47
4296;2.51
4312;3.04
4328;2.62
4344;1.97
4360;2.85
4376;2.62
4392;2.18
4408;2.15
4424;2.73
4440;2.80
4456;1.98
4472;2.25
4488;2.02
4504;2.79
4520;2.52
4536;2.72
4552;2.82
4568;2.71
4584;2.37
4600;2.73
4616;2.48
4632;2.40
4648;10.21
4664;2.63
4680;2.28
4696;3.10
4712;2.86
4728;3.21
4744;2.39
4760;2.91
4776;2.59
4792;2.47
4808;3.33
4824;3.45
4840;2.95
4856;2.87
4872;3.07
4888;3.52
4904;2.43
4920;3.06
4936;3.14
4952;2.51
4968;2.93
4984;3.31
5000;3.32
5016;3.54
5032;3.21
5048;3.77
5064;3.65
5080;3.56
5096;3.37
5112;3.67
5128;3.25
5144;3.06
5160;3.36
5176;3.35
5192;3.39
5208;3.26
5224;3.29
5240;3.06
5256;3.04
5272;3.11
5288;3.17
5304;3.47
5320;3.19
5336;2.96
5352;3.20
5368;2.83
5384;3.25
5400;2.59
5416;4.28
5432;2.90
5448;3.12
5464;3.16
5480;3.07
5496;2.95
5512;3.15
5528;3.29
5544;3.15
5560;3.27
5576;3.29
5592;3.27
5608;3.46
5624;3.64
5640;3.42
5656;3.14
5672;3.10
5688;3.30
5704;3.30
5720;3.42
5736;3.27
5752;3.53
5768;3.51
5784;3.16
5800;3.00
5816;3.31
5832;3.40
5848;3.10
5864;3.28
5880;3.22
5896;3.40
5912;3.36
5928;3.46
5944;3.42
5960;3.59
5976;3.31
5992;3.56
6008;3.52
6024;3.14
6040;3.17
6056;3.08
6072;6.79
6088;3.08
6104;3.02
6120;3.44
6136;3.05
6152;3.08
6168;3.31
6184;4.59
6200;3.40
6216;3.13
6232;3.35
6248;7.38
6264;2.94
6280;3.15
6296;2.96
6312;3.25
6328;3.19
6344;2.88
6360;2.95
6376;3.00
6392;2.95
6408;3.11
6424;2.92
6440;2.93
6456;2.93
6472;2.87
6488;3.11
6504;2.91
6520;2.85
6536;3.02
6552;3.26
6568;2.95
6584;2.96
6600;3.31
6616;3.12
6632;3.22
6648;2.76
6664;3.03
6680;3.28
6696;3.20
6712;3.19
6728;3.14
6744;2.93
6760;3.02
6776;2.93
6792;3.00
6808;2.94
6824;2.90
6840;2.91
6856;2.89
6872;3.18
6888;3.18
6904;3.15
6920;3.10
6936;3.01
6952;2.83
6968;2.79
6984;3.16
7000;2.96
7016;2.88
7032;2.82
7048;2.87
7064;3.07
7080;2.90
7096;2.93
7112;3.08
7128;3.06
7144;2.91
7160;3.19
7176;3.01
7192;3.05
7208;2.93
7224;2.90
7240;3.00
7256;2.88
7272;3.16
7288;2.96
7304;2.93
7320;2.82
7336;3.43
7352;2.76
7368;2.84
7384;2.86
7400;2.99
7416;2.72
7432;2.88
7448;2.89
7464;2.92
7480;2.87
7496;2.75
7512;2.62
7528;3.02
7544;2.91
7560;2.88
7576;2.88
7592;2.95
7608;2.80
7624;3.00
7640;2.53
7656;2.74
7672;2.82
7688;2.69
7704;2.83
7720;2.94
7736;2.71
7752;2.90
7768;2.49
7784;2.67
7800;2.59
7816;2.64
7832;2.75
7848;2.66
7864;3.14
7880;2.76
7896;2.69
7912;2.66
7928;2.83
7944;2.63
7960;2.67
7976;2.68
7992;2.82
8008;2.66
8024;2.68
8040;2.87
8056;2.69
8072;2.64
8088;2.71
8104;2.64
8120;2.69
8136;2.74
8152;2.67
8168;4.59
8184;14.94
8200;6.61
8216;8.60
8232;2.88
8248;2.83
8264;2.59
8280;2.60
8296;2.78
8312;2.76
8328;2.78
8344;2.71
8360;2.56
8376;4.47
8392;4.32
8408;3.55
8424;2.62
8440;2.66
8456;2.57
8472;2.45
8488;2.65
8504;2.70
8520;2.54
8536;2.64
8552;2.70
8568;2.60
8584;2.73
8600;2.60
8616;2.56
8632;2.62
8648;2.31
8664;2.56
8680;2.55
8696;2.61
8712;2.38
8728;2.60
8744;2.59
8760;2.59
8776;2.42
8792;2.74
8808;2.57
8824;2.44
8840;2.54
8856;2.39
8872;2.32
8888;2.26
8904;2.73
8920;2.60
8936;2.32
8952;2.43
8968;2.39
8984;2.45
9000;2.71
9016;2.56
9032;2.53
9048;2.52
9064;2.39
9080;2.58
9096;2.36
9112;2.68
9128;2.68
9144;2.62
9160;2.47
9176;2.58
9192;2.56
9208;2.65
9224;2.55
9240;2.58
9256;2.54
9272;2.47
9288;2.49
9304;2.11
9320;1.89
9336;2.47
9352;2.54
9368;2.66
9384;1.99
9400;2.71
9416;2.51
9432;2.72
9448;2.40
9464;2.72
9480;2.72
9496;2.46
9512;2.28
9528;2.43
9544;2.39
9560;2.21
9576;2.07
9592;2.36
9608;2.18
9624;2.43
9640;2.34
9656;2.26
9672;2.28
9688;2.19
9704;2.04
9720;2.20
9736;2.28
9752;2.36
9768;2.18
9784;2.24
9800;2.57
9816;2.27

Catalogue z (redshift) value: 0.248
